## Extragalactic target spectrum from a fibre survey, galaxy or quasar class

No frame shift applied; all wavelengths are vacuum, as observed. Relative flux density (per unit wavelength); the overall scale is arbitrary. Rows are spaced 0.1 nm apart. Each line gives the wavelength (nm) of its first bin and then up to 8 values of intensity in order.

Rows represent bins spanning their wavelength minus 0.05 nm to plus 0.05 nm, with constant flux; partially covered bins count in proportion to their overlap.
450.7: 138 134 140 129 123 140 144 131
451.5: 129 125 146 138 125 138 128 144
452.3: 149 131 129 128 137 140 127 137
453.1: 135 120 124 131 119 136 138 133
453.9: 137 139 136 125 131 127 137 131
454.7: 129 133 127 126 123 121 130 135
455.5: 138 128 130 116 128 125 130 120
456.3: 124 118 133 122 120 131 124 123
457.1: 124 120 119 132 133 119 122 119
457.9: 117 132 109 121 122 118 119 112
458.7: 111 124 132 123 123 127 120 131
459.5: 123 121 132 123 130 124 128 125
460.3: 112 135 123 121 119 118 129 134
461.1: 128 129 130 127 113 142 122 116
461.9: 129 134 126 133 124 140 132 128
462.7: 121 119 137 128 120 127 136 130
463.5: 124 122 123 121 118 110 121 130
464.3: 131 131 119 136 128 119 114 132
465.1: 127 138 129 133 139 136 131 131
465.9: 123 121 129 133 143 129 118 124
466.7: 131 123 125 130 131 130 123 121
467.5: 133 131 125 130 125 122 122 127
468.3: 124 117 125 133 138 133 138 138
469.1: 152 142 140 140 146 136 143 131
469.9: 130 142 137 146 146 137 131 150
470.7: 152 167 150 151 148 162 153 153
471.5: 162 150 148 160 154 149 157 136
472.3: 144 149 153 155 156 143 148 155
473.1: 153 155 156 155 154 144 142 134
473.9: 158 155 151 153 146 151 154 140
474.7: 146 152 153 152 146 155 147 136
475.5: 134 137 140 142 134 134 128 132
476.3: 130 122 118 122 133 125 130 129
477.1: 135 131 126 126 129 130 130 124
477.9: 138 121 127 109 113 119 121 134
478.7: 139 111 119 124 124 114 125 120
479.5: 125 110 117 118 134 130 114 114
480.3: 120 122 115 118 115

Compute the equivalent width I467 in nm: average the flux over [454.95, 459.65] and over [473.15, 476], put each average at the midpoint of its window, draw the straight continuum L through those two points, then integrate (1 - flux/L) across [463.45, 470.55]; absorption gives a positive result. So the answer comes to 0.350 nm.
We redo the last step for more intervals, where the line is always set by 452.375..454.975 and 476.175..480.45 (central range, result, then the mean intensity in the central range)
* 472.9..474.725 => -0.36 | 150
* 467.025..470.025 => -0.12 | 132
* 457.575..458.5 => 0.07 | 120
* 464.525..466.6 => -0.02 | 129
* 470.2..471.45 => -0.23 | 150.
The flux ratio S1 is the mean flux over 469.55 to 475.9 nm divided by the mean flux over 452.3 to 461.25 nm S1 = 1.2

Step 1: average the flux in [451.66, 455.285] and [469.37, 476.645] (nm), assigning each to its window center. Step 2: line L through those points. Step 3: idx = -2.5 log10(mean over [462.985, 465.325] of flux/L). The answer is 0.11 mag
